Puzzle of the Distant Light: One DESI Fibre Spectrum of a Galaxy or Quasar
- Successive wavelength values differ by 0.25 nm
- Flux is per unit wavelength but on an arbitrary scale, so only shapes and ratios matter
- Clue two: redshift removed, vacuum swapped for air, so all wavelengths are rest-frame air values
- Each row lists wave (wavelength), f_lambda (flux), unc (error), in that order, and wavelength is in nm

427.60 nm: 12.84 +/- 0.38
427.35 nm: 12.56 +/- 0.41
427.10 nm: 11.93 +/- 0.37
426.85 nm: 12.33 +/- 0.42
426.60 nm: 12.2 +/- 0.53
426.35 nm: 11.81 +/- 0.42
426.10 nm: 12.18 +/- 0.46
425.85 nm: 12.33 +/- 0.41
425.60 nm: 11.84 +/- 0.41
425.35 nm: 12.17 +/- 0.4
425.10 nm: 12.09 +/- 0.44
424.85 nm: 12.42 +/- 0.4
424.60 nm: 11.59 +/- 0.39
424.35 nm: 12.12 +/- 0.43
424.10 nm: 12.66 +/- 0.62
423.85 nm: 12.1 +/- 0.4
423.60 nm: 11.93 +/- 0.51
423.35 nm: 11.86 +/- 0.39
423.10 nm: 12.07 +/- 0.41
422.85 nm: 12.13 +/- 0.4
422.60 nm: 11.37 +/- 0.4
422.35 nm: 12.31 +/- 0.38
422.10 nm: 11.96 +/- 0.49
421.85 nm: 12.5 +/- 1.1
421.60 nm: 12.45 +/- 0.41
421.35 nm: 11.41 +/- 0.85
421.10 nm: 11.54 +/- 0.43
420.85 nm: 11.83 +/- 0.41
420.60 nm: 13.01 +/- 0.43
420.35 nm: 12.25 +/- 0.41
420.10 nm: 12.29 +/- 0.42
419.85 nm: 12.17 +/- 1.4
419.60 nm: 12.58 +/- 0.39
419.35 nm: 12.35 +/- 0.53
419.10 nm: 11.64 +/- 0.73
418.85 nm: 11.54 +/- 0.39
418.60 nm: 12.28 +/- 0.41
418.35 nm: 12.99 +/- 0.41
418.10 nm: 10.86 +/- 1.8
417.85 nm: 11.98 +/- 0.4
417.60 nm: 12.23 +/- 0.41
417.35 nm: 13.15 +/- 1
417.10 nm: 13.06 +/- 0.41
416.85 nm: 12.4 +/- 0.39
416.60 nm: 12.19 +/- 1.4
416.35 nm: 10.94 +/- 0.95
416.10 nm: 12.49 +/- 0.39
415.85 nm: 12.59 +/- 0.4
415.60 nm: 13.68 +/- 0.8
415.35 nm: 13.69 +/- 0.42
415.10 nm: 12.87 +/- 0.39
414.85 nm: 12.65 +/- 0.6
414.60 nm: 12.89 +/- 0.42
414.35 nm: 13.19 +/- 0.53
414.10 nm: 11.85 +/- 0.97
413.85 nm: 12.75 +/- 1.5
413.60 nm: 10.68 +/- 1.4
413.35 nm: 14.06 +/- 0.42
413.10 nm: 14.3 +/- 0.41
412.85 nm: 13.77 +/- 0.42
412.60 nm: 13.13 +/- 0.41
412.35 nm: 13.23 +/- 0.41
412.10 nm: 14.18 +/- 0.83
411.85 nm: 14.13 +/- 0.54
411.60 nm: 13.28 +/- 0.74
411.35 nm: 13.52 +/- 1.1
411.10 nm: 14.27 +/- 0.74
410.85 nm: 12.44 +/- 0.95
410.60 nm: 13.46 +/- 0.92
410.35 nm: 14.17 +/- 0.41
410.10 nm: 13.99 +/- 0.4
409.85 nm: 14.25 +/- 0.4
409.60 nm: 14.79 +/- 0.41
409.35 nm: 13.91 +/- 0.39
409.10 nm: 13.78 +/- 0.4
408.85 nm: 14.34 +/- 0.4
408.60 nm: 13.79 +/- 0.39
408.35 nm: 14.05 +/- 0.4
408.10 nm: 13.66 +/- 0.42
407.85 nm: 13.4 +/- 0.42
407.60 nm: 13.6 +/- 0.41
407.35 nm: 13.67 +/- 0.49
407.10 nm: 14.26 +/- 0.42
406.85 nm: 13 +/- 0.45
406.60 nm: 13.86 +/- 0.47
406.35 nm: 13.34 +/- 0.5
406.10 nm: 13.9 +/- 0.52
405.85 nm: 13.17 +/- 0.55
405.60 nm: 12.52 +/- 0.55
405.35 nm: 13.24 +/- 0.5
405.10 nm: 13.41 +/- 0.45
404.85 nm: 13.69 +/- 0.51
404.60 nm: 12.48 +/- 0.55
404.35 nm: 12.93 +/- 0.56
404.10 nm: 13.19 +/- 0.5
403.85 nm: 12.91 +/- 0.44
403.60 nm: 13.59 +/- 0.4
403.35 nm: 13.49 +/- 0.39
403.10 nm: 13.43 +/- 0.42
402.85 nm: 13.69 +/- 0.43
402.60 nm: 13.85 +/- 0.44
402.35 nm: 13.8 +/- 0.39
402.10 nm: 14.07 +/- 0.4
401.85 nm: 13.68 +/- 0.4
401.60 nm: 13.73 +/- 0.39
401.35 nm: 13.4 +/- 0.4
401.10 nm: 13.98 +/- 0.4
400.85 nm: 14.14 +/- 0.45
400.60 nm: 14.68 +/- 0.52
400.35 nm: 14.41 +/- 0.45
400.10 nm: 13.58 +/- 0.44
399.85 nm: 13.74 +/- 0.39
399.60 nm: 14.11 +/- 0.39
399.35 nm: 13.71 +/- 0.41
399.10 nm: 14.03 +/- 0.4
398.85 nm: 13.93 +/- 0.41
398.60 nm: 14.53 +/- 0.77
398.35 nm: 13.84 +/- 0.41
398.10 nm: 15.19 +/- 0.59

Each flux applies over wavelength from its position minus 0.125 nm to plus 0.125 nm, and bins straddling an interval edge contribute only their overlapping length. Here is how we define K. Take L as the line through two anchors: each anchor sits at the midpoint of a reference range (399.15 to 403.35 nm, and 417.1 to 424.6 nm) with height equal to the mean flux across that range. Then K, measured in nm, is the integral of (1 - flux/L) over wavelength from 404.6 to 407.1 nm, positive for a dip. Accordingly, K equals 0.020 nm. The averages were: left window 13.9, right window 12.1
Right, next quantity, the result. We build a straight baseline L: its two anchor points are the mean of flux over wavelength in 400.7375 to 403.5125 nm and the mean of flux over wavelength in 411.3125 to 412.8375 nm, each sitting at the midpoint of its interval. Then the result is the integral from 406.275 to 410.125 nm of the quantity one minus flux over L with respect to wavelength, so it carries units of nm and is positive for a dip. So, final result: -0.06 nm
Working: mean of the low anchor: 13.7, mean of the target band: 13.9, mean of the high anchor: 13.6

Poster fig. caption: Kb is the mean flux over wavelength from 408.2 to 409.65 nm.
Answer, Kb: 14.1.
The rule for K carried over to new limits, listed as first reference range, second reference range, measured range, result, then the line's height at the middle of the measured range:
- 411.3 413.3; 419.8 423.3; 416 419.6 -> 0.16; 12.7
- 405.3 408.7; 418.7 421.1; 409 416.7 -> -0.21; 12.9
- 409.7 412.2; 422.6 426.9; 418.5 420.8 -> 0.09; 12.7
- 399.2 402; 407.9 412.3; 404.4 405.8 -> 0.08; 13.9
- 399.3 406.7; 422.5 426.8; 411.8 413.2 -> -0.09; 12.9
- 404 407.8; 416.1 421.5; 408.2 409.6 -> -0.10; 13.1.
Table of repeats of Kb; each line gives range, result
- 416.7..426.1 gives 12.1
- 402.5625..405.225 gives 13.3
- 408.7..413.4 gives 13.8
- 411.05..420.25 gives 12.7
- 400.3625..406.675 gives 13.5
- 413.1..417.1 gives 12.7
